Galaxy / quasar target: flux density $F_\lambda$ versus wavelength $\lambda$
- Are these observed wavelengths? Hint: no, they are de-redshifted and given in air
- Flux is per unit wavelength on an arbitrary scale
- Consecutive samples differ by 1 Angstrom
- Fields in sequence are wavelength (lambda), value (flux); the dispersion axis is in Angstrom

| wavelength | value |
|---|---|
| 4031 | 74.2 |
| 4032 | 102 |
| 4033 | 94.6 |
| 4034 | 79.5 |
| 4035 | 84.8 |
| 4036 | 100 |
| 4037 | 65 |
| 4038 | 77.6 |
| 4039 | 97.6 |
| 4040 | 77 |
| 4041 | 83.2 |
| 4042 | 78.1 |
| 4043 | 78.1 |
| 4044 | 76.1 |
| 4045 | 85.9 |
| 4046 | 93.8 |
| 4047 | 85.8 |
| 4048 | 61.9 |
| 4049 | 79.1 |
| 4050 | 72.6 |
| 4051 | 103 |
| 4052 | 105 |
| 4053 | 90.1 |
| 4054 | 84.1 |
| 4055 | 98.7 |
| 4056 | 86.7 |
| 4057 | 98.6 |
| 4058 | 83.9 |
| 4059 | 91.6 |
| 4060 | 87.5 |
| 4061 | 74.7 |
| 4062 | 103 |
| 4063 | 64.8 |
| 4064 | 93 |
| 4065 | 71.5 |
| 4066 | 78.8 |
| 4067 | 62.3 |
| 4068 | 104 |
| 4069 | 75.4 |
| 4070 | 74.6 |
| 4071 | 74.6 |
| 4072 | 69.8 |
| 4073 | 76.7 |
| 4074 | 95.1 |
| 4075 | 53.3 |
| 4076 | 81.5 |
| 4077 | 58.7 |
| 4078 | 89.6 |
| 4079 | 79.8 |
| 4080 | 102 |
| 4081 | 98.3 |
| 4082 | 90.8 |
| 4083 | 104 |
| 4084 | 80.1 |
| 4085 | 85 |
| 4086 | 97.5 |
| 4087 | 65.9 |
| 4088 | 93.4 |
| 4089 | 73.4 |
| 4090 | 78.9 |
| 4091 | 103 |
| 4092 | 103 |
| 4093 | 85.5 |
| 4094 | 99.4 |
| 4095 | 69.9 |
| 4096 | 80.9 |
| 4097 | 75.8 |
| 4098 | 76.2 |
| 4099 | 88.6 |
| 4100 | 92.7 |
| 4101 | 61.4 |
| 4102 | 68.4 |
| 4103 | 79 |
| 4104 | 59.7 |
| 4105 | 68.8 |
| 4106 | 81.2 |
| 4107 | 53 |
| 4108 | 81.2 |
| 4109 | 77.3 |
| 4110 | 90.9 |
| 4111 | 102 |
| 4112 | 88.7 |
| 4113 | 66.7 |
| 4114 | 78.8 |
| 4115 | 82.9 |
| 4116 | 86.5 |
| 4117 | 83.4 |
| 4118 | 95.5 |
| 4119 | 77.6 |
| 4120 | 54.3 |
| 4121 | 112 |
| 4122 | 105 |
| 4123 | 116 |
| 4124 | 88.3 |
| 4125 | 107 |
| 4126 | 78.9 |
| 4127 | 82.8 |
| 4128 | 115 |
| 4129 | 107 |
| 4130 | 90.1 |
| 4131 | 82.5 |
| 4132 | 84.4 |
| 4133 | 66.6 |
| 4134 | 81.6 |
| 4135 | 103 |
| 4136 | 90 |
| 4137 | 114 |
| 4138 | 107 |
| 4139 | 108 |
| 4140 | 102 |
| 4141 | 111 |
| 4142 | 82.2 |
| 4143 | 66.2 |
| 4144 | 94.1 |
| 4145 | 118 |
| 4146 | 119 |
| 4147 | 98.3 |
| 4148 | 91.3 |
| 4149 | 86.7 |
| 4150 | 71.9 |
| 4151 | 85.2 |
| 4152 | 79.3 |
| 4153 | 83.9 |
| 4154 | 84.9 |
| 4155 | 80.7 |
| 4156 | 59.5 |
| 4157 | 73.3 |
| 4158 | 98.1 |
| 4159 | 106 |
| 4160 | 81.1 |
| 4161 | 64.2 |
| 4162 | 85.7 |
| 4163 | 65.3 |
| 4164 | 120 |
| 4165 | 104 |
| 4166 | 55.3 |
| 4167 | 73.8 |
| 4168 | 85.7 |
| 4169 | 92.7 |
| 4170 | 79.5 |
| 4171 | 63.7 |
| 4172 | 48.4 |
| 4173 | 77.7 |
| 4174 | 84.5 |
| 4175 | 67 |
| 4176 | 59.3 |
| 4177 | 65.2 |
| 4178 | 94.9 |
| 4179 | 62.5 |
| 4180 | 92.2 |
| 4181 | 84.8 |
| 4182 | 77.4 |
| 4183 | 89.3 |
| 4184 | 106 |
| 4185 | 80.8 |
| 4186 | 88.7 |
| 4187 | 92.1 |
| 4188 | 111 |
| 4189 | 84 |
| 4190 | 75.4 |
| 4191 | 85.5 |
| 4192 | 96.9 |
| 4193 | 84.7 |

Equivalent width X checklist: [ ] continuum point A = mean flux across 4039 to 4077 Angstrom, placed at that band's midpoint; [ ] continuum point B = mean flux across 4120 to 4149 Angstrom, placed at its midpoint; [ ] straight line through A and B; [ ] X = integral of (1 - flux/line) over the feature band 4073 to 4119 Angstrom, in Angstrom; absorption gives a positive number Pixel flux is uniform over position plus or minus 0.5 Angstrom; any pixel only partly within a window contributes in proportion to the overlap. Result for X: 3.6 Angstrom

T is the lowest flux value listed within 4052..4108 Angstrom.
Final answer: 53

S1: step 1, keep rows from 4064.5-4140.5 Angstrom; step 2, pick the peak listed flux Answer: 116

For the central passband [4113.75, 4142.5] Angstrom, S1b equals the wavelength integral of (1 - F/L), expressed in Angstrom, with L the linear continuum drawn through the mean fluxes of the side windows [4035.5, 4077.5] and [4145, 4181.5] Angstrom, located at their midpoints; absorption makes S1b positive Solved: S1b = -3.89 Angstrom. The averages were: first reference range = 82.2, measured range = 93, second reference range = 81.8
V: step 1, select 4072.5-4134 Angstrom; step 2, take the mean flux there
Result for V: 84.4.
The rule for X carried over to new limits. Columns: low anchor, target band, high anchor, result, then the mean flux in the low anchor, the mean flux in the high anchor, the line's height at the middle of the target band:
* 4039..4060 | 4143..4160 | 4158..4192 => -1.10 Angstrom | 86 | 82.4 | 83.1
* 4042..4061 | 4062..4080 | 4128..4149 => 2.10 Angstrom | 86.3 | 96.1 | 88.5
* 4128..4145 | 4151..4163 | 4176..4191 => 1.25 Angstrom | 94.5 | 85.1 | 90.4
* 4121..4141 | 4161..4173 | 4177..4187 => 1.38 Angstrom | 97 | 85.5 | 88.9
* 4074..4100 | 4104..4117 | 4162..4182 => 0.59 Angstrom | 84.9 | 77.9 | 83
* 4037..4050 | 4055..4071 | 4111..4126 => -0.22 Angstrom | 80.2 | 88.9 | 82.5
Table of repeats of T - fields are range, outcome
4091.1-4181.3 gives 48.4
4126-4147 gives 66.2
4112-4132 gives 54.3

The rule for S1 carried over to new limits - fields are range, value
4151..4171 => 120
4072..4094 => 104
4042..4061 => 105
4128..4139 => 115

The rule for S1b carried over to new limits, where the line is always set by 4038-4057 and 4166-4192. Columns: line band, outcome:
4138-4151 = -2.2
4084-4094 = -0.4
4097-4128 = 0.0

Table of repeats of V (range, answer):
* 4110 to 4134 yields 89.1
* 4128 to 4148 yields 96.4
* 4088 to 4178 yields 85.1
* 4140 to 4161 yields 88.3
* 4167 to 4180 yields 74.2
